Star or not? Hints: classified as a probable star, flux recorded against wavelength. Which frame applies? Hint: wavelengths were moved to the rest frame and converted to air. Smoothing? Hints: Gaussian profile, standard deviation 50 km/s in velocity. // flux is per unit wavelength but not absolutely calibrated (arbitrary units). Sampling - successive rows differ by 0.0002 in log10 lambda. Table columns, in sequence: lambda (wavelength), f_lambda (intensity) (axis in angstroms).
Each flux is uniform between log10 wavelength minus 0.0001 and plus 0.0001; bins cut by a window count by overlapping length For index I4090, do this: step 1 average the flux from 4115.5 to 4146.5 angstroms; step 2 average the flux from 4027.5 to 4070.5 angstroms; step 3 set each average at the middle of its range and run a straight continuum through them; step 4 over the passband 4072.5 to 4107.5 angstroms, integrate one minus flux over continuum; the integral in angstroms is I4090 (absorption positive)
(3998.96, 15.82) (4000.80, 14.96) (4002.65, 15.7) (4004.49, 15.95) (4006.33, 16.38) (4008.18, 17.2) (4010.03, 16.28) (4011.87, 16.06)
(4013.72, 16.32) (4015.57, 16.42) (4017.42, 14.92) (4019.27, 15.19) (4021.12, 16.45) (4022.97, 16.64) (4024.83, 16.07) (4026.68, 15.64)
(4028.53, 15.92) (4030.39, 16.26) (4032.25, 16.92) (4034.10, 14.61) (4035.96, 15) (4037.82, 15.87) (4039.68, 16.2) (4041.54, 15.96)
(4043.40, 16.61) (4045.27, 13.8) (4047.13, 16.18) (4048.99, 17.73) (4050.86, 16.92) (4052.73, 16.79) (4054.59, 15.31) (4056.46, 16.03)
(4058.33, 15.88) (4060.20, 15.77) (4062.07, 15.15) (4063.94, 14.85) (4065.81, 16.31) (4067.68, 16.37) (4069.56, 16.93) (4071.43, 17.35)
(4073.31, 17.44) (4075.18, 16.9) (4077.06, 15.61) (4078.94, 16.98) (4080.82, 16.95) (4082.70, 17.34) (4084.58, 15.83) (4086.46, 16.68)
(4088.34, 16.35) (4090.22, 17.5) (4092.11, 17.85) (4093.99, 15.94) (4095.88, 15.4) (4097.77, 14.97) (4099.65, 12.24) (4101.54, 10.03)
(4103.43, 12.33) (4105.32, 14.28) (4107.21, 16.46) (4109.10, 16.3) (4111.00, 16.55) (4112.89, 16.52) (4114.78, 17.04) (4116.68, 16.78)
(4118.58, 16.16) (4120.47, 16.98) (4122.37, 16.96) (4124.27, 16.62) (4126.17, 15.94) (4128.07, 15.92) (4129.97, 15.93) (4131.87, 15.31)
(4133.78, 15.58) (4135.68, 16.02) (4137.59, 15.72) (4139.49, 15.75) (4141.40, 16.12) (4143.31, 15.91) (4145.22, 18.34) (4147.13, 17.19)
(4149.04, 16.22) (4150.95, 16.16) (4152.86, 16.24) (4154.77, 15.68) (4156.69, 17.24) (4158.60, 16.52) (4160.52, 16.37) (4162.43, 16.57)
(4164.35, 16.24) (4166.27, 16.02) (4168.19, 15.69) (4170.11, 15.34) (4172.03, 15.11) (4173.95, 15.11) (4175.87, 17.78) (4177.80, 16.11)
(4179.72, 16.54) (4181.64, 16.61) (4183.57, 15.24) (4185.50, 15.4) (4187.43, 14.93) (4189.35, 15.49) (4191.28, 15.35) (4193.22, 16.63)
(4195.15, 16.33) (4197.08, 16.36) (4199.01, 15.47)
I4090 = 1.1 angstroms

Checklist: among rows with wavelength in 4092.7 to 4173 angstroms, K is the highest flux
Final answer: 18.34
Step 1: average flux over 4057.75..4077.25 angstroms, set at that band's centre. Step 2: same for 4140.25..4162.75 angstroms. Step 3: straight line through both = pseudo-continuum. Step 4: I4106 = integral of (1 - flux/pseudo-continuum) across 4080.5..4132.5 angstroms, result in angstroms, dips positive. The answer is 1.8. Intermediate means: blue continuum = 16.3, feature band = 15.8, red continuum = 16.5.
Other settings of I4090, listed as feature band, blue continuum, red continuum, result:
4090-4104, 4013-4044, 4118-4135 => 1.44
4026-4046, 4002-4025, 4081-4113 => 0.27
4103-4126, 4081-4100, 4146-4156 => 0.12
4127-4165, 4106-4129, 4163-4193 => -0.18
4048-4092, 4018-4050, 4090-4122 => -2.25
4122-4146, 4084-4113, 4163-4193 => -0.93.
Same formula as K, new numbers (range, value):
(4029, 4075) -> 17.73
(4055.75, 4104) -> 17.85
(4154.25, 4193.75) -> 17.78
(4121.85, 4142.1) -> 16.96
